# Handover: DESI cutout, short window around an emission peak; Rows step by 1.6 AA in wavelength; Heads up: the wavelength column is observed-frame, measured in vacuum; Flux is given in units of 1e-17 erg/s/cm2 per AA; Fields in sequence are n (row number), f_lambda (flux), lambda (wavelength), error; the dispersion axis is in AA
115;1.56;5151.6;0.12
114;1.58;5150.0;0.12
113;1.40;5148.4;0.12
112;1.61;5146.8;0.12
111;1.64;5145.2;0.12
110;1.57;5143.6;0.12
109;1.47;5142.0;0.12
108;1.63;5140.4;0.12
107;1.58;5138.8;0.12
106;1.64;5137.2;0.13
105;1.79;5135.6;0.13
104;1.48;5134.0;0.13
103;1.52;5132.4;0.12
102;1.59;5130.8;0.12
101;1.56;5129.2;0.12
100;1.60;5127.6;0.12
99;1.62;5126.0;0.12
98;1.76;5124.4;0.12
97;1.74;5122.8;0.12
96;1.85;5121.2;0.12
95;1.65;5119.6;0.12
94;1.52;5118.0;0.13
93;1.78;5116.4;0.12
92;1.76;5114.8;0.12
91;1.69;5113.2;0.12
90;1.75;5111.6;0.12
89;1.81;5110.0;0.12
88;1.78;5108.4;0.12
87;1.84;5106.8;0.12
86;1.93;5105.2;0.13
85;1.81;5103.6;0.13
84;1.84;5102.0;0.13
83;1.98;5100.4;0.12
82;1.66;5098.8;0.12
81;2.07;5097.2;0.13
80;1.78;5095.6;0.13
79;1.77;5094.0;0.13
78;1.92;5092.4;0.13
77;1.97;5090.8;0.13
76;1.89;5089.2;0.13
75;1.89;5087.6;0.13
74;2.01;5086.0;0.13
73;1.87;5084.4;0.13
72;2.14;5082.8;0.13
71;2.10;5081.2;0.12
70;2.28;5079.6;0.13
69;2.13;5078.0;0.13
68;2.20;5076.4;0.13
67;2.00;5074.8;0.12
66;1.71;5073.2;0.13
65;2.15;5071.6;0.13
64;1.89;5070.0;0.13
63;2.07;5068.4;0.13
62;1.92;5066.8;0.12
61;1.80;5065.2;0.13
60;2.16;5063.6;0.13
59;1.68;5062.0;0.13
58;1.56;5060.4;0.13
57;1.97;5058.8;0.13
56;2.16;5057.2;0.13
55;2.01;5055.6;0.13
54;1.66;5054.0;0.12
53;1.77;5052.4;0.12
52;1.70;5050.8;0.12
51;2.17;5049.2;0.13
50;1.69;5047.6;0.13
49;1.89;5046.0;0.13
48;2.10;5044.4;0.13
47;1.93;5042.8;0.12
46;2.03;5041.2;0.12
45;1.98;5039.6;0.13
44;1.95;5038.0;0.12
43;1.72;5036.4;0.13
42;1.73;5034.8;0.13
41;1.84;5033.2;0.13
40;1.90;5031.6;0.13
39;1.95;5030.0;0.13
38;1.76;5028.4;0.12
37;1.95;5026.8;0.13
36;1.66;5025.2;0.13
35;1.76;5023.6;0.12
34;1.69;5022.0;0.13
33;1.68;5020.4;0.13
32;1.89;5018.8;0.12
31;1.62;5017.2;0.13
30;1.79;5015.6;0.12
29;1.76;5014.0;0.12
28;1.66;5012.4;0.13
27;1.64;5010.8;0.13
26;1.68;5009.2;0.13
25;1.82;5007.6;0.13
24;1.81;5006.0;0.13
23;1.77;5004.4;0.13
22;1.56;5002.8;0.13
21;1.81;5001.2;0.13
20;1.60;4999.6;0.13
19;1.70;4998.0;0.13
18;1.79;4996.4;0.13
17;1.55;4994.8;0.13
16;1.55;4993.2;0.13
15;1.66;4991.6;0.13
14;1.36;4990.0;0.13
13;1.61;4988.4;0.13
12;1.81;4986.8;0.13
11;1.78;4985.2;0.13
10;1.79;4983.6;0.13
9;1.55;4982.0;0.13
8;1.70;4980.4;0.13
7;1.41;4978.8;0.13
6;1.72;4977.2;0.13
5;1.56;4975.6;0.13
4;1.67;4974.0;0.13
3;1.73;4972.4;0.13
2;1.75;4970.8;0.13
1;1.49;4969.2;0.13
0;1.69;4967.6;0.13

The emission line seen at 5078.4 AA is C III]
